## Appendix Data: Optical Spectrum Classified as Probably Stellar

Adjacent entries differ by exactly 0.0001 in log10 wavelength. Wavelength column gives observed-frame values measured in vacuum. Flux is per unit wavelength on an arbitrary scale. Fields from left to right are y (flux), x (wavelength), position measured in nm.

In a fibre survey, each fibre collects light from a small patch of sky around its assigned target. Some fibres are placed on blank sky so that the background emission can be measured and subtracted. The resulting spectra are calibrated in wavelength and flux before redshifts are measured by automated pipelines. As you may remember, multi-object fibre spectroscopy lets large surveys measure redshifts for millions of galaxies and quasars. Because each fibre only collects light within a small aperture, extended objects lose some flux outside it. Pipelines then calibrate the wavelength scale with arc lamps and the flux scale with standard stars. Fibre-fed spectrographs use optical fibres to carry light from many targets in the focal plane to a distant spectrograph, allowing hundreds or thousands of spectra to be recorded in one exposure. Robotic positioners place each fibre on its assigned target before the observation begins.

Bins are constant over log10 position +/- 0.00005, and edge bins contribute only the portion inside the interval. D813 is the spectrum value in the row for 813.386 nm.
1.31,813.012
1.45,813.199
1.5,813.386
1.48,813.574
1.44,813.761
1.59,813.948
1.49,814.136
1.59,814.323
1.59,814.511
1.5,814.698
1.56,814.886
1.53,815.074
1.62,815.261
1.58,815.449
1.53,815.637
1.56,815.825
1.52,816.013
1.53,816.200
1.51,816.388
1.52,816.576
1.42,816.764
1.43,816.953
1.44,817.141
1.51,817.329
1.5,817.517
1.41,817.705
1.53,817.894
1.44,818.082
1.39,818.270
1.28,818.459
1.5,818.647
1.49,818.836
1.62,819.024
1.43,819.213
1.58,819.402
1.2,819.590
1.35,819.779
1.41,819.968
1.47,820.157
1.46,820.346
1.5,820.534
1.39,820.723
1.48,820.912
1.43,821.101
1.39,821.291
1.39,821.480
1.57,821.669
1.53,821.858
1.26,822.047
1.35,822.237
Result 1.5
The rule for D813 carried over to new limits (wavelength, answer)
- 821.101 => 1.43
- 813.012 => 1.31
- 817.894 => 1.53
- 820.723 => 1.39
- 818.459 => 1.28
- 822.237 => 1.35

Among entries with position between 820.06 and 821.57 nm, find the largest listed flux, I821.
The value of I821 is 1.5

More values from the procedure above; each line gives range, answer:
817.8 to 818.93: 1.53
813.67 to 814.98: 1.59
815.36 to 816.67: 1.58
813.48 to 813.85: 1.48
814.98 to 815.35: 1.62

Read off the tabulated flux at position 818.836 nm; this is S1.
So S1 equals 1.49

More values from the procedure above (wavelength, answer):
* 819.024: 1.62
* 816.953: 1.43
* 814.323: 1.59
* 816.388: 1.51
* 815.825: 1.56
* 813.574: 1.48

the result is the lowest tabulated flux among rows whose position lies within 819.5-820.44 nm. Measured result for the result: 1.2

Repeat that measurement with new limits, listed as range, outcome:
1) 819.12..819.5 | 1.43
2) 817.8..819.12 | 1.28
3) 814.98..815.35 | 1.53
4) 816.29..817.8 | 1.41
